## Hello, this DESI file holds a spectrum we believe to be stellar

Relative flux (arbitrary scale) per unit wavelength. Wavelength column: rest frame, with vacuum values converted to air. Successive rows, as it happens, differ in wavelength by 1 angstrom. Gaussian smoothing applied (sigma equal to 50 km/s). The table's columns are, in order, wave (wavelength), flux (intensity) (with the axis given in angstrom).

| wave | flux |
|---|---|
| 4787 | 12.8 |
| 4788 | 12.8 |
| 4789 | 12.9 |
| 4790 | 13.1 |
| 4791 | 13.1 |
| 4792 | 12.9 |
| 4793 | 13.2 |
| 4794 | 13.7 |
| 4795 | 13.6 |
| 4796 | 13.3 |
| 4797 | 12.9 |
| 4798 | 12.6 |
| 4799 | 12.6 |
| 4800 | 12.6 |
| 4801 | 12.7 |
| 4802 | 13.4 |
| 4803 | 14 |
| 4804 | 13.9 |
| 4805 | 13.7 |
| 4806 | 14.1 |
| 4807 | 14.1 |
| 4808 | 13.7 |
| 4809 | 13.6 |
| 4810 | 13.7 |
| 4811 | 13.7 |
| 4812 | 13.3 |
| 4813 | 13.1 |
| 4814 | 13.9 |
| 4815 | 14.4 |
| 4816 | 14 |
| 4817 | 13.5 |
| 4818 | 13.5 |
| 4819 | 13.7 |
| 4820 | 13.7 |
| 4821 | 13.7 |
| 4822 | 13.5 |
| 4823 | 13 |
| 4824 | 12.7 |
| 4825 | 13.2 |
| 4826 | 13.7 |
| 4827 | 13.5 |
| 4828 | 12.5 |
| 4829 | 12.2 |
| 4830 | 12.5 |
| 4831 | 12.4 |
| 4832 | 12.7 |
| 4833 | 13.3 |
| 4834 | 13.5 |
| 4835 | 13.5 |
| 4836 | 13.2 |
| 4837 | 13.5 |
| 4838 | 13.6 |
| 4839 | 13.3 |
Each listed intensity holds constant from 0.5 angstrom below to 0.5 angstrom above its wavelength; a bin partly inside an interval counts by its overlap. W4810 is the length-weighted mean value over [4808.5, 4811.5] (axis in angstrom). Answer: 13.7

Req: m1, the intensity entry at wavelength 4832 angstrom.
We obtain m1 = 12.7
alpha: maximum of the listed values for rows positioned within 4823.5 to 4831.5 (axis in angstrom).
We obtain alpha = 13.7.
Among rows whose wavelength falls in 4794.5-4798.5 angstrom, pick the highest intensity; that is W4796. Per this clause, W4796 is 13.6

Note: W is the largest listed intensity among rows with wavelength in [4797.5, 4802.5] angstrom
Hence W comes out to 13.4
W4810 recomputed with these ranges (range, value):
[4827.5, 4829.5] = 12.3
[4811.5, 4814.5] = 13.4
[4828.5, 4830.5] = 12.3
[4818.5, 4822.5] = 13.6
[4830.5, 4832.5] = 12.6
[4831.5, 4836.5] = 13.2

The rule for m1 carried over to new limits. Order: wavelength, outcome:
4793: 13.2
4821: 13.7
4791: 13.1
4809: 13.6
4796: 13.3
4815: 14.4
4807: 14.1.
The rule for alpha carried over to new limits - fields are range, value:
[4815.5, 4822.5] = 14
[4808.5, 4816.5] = 14.4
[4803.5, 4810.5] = 14.1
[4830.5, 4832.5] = 12.7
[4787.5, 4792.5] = 13.1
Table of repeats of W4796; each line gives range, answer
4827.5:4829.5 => 12.5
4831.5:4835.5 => 13.5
